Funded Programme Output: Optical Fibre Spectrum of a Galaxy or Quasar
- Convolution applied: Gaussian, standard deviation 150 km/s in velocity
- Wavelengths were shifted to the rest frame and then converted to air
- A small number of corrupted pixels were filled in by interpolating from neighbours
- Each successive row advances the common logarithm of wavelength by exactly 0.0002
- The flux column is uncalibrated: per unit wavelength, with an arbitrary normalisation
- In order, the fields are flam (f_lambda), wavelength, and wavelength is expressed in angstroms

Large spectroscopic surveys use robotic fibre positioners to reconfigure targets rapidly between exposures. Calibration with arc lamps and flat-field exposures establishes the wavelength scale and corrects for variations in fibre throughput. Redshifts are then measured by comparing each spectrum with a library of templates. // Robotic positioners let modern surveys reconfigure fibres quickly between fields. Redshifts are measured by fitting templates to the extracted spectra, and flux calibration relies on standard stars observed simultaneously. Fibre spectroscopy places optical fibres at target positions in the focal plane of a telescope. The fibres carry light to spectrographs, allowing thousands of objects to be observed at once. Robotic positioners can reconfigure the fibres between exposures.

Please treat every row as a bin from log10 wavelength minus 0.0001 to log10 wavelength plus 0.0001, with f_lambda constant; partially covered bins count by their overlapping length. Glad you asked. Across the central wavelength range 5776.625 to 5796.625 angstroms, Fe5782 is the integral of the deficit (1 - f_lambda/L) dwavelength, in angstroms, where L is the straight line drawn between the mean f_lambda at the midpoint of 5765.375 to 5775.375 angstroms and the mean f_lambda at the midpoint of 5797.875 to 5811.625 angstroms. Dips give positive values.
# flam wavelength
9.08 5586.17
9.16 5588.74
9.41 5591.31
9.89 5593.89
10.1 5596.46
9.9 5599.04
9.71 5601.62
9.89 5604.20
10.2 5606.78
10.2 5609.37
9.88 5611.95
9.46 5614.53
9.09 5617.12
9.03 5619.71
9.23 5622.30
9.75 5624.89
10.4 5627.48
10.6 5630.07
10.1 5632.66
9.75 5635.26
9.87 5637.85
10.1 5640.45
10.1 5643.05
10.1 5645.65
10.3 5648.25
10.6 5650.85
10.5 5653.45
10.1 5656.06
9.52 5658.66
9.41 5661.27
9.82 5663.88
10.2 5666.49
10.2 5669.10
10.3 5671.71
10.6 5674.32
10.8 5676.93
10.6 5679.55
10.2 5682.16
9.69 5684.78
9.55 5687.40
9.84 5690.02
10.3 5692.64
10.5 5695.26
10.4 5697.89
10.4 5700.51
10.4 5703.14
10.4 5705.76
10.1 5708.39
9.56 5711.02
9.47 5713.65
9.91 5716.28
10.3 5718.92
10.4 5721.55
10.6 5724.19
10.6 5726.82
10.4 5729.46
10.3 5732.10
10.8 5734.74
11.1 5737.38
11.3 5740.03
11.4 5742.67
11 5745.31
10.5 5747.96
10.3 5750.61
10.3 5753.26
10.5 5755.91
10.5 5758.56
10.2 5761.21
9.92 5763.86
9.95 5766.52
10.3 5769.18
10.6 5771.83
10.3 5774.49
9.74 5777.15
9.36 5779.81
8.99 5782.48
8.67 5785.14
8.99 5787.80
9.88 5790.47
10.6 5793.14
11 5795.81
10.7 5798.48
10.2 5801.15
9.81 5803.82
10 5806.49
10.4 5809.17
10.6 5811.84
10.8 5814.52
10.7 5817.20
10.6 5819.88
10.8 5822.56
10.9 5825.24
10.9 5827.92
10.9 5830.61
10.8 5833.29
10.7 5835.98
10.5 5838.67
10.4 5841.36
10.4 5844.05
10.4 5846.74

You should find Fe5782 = 1.3 angstroms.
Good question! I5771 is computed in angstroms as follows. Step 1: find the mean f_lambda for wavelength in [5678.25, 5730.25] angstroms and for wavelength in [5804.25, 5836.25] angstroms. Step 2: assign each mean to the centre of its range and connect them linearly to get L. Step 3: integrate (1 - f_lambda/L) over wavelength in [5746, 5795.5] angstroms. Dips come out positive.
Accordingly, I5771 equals 2.1 angstroms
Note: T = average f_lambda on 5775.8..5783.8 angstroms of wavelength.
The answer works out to 9.36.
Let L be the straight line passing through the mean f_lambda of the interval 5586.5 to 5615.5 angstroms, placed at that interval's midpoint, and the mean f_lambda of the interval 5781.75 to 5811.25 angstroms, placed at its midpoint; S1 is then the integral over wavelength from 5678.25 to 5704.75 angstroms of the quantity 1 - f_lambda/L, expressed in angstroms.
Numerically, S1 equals -0.9 angstroms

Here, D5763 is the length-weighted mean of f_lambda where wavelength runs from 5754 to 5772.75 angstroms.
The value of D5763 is 10.3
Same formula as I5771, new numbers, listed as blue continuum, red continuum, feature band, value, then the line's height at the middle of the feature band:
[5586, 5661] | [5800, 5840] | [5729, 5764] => -1.10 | 10.3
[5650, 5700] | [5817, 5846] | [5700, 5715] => 0.35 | 10.3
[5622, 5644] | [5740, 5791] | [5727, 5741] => -0.92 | 10.1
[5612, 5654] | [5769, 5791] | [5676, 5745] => -4.31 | 9.76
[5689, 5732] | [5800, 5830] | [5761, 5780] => 0.59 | 10.4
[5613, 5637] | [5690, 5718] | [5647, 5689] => -0.87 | 9.94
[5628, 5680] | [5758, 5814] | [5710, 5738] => -0.55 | 10.1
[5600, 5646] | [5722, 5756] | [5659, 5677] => 0.12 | 10.2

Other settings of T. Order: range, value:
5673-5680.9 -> 10.7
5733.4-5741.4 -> 11.1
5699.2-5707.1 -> 10.4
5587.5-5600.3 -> 9.7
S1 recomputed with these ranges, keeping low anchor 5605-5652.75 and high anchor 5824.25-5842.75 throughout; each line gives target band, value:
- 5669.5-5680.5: -0.5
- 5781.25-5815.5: 1.8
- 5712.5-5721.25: 0.3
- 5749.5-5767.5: 0.3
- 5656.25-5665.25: 0.4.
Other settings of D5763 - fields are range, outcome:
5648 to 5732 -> 10.2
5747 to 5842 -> 10.3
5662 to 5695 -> 10.2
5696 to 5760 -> 10.5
